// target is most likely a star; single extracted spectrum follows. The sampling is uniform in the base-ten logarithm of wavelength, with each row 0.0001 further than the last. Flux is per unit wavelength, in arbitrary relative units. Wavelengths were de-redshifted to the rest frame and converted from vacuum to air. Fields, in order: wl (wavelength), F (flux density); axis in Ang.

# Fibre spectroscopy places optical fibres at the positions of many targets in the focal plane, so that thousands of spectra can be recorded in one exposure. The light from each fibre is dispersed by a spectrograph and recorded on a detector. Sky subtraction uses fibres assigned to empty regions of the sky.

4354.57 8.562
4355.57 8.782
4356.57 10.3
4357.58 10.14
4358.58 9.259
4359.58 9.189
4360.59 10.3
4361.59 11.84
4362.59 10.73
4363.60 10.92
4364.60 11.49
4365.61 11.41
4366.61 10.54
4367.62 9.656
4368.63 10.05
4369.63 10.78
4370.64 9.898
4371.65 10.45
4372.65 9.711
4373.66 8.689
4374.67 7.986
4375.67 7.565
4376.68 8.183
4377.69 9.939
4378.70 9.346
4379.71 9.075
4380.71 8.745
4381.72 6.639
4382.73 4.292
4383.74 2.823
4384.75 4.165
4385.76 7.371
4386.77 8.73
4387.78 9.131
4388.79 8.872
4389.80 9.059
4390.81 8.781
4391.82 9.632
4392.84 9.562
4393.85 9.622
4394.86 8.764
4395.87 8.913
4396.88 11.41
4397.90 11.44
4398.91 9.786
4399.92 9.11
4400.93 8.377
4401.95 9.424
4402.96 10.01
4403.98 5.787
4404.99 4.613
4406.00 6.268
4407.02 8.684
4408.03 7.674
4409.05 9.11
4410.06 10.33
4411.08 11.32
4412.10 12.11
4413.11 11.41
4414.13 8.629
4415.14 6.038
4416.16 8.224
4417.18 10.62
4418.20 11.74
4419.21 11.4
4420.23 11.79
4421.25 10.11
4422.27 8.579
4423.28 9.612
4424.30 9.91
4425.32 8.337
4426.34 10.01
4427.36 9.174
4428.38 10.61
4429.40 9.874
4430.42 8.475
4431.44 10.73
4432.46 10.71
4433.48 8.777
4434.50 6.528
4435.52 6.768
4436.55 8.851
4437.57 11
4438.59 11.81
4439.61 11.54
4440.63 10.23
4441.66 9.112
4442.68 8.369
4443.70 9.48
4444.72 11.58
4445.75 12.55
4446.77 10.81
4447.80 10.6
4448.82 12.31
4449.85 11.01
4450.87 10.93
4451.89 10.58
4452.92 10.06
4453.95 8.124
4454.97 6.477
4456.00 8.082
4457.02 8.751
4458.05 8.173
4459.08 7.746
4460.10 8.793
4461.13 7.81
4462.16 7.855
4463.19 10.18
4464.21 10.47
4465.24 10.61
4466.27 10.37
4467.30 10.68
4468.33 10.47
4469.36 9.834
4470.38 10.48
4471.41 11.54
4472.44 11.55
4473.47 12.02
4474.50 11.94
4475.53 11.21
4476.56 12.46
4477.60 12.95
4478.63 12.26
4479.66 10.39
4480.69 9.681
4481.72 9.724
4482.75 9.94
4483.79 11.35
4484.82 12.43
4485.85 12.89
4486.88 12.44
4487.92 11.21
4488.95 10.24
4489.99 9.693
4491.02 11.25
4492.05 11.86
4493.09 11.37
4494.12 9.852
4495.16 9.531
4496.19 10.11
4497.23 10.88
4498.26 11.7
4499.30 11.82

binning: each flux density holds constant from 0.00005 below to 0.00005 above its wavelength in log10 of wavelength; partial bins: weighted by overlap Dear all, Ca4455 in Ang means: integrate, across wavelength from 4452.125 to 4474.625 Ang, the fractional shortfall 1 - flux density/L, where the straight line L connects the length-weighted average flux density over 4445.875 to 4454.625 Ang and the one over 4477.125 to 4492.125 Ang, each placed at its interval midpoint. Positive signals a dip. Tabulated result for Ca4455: 2.5 Ang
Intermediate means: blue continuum 10.6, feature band 9.61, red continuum 11.2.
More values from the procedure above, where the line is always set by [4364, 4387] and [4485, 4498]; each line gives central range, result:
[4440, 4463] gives 1.4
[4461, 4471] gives 0.5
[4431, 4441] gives 0.2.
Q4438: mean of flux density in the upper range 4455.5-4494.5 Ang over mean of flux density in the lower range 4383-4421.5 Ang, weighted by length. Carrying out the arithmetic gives 1.18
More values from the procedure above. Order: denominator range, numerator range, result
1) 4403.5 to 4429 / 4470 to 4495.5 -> 1.21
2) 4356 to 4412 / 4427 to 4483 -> 1.11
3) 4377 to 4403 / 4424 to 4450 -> 1.16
